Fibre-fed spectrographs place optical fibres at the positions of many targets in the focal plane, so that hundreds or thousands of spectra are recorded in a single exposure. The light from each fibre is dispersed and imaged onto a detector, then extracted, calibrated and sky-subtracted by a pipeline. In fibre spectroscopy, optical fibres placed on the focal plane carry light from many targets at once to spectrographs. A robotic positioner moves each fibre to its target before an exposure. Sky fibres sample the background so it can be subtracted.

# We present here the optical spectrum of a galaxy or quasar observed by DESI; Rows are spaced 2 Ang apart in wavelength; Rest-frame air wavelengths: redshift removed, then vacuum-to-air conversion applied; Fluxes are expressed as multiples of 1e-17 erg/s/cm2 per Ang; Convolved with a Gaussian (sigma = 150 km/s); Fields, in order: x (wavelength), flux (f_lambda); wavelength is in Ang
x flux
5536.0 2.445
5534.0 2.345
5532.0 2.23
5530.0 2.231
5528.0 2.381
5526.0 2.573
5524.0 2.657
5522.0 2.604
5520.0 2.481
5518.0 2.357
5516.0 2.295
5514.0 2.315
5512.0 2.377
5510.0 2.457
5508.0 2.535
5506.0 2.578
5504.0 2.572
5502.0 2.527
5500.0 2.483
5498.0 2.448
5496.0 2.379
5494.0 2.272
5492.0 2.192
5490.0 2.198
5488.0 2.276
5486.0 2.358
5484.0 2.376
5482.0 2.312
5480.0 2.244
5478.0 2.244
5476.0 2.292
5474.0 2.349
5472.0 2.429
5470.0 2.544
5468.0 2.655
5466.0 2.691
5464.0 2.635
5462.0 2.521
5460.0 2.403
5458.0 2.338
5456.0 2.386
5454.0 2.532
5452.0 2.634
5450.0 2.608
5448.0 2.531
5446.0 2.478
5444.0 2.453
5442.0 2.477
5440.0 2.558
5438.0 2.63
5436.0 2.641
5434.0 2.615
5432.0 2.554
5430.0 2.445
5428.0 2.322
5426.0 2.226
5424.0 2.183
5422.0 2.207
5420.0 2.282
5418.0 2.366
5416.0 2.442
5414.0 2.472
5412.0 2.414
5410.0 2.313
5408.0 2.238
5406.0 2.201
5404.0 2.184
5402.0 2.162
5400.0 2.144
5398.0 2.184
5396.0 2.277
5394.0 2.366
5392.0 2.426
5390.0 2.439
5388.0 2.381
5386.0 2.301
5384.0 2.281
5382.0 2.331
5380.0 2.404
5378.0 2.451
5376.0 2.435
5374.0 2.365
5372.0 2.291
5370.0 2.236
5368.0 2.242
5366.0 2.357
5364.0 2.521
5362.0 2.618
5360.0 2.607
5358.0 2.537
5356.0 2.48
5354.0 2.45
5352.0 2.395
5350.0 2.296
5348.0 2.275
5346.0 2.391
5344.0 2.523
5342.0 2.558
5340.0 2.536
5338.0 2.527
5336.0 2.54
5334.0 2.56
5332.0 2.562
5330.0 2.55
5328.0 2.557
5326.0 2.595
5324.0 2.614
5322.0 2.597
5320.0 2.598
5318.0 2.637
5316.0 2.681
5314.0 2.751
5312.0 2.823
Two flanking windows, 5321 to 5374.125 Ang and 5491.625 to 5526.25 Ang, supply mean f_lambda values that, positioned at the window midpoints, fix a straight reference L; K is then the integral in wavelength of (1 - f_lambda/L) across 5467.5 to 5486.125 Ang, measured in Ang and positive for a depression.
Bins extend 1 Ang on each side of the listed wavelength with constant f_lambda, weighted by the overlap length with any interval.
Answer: 0.6 Ang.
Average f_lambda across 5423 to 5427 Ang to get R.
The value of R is 2.2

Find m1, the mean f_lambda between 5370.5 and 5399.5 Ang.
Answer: 2.35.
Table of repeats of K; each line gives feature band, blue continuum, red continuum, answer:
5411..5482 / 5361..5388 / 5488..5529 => -1.36 Ang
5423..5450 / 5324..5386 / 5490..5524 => -0.41 Ang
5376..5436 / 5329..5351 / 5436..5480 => 3.62 Ang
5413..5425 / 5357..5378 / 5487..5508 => 0.44 Ang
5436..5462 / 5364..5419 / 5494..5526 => -1.23 Ang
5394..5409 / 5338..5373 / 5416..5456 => 1.46 Ang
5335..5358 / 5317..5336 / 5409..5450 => 0.89 Ang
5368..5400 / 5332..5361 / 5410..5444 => 1.55 Ang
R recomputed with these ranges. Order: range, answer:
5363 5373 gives 2.33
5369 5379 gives 2.36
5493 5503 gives 2.42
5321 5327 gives 2.6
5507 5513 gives 2.46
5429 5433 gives 2.5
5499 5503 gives 2.5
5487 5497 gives 2.26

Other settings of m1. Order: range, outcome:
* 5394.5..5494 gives 2.39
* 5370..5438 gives 2.35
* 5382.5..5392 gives 2.36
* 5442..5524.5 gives 2.44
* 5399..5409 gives 2.19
